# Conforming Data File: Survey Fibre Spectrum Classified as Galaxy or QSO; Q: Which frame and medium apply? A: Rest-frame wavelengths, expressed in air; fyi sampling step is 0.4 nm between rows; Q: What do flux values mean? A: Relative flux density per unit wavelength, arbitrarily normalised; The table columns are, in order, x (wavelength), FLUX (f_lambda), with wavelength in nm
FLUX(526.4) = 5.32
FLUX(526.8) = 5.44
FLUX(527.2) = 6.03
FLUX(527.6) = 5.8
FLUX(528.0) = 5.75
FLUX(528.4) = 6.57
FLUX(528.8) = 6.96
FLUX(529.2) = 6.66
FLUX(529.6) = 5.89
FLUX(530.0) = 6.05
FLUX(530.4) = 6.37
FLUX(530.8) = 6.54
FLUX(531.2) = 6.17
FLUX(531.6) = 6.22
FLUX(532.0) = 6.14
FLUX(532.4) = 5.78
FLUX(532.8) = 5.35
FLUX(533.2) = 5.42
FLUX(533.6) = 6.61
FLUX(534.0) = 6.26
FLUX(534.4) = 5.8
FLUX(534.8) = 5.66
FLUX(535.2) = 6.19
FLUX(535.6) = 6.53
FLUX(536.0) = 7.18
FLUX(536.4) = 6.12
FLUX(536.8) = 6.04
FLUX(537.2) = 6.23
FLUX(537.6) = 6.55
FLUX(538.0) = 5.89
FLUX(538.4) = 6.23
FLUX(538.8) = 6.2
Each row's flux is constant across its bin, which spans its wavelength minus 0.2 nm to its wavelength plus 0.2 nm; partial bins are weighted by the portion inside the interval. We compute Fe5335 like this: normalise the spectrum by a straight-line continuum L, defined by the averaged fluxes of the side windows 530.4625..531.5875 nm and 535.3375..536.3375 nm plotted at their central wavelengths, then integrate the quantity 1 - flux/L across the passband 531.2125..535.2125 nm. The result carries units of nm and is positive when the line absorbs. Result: 0.35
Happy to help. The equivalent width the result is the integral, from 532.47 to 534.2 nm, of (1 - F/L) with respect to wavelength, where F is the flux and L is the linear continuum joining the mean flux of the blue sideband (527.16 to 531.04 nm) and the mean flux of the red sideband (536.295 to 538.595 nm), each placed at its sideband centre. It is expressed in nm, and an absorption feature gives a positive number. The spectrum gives 0.09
